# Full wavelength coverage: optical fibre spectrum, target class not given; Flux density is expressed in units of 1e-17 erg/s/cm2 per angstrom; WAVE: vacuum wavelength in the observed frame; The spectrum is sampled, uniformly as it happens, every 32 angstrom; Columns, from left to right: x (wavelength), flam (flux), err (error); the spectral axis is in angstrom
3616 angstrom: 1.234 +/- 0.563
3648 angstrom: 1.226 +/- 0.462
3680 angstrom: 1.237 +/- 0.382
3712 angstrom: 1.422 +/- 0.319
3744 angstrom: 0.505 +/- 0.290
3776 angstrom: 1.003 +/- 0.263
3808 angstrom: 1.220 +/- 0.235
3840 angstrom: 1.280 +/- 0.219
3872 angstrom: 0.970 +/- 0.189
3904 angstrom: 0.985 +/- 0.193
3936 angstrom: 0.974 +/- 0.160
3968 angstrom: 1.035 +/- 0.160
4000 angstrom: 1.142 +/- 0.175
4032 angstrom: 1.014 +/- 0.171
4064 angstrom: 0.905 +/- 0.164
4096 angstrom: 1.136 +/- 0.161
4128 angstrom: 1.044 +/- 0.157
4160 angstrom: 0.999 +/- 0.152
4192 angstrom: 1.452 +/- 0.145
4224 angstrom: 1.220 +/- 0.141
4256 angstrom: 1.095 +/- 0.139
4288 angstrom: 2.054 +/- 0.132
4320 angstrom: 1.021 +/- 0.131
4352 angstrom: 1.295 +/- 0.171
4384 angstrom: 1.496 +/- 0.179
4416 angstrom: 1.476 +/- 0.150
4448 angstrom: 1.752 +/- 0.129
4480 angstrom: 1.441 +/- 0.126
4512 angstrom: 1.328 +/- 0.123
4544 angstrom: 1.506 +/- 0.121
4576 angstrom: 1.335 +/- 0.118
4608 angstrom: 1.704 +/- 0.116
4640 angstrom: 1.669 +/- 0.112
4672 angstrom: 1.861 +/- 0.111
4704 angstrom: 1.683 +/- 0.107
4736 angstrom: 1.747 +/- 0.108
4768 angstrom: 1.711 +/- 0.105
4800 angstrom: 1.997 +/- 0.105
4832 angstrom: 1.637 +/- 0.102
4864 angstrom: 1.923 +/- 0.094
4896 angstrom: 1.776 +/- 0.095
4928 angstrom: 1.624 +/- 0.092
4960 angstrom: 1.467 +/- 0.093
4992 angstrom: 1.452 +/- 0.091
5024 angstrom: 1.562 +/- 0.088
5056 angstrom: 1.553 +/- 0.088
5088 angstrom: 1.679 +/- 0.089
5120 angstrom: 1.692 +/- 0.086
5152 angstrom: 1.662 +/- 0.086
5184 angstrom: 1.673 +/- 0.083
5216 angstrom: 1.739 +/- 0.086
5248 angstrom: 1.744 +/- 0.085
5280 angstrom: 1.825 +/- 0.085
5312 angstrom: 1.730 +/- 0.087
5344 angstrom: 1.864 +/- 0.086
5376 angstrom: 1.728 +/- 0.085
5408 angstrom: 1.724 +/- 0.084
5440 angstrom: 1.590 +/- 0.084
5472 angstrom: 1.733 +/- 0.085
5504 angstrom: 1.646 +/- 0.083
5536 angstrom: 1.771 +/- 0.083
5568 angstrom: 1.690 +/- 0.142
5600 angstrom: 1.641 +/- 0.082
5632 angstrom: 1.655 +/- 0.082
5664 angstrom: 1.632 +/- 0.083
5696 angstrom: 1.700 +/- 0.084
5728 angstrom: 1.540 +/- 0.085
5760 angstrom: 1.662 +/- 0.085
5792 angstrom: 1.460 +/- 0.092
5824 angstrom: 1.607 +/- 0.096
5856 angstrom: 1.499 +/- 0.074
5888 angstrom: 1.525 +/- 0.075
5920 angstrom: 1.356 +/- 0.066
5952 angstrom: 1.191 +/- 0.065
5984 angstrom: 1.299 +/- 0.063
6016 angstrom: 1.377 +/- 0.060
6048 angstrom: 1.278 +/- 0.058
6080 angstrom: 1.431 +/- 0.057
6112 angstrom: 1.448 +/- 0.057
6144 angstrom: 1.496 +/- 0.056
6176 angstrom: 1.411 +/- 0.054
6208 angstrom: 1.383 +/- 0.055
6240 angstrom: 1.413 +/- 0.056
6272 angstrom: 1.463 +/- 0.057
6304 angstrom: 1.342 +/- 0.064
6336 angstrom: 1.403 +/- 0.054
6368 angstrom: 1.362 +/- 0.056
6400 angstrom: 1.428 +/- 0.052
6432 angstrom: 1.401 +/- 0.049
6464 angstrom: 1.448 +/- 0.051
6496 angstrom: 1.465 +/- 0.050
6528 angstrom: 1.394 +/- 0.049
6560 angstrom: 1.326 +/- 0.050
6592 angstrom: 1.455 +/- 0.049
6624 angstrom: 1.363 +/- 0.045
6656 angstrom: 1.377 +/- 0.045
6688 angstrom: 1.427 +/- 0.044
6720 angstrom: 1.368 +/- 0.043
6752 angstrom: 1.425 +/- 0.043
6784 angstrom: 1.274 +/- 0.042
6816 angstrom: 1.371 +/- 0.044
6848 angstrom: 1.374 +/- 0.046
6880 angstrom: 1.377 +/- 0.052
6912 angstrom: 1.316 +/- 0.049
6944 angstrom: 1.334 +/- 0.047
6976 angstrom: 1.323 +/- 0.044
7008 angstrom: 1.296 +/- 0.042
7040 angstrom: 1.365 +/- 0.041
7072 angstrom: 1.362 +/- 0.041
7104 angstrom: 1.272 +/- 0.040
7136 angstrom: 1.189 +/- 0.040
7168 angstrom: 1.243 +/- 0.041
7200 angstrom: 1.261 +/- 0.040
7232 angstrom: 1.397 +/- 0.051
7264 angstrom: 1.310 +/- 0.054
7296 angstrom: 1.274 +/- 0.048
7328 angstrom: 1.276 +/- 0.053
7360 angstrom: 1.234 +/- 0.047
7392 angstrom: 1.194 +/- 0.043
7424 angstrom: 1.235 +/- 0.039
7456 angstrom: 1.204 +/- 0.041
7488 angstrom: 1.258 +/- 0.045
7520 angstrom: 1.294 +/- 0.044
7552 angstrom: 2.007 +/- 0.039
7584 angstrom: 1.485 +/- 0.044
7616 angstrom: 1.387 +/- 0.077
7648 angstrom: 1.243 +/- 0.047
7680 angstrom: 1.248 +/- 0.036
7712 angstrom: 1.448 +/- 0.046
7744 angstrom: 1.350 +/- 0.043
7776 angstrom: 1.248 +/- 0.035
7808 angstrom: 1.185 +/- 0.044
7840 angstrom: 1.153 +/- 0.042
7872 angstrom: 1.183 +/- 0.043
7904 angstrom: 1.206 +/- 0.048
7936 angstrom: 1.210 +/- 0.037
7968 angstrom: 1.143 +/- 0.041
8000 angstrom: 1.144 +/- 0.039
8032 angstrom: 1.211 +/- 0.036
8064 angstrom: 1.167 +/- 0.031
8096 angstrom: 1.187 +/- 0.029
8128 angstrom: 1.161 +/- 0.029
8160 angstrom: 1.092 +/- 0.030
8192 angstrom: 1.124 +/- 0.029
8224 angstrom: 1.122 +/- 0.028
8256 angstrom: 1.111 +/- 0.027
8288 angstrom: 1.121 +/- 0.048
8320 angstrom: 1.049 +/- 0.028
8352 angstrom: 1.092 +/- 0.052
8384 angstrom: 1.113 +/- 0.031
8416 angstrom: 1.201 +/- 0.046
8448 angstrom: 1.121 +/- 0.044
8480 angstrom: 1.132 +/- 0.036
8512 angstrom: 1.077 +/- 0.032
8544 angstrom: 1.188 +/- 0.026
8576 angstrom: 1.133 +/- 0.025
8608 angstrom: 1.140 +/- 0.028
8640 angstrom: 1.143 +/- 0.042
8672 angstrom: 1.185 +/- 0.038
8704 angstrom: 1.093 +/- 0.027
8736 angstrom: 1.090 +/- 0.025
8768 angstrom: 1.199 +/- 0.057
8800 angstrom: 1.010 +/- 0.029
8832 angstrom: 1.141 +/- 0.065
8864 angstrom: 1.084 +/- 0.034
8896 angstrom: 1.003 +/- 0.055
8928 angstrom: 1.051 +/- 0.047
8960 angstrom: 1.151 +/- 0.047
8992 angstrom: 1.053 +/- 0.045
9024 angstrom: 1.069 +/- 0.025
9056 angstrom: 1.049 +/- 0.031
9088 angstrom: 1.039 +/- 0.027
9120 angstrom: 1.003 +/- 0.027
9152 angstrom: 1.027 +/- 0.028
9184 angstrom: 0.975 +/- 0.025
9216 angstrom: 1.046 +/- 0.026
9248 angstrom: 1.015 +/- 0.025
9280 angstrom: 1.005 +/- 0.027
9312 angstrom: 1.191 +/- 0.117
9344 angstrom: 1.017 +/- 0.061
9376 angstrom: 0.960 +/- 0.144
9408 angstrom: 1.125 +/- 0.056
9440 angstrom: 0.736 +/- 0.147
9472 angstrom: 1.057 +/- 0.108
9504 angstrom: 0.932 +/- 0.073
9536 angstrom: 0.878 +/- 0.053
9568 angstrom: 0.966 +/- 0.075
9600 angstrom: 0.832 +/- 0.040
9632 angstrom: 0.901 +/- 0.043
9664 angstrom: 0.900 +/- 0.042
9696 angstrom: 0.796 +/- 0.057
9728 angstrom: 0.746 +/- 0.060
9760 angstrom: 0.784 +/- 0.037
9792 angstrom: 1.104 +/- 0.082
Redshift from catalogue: 0.150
